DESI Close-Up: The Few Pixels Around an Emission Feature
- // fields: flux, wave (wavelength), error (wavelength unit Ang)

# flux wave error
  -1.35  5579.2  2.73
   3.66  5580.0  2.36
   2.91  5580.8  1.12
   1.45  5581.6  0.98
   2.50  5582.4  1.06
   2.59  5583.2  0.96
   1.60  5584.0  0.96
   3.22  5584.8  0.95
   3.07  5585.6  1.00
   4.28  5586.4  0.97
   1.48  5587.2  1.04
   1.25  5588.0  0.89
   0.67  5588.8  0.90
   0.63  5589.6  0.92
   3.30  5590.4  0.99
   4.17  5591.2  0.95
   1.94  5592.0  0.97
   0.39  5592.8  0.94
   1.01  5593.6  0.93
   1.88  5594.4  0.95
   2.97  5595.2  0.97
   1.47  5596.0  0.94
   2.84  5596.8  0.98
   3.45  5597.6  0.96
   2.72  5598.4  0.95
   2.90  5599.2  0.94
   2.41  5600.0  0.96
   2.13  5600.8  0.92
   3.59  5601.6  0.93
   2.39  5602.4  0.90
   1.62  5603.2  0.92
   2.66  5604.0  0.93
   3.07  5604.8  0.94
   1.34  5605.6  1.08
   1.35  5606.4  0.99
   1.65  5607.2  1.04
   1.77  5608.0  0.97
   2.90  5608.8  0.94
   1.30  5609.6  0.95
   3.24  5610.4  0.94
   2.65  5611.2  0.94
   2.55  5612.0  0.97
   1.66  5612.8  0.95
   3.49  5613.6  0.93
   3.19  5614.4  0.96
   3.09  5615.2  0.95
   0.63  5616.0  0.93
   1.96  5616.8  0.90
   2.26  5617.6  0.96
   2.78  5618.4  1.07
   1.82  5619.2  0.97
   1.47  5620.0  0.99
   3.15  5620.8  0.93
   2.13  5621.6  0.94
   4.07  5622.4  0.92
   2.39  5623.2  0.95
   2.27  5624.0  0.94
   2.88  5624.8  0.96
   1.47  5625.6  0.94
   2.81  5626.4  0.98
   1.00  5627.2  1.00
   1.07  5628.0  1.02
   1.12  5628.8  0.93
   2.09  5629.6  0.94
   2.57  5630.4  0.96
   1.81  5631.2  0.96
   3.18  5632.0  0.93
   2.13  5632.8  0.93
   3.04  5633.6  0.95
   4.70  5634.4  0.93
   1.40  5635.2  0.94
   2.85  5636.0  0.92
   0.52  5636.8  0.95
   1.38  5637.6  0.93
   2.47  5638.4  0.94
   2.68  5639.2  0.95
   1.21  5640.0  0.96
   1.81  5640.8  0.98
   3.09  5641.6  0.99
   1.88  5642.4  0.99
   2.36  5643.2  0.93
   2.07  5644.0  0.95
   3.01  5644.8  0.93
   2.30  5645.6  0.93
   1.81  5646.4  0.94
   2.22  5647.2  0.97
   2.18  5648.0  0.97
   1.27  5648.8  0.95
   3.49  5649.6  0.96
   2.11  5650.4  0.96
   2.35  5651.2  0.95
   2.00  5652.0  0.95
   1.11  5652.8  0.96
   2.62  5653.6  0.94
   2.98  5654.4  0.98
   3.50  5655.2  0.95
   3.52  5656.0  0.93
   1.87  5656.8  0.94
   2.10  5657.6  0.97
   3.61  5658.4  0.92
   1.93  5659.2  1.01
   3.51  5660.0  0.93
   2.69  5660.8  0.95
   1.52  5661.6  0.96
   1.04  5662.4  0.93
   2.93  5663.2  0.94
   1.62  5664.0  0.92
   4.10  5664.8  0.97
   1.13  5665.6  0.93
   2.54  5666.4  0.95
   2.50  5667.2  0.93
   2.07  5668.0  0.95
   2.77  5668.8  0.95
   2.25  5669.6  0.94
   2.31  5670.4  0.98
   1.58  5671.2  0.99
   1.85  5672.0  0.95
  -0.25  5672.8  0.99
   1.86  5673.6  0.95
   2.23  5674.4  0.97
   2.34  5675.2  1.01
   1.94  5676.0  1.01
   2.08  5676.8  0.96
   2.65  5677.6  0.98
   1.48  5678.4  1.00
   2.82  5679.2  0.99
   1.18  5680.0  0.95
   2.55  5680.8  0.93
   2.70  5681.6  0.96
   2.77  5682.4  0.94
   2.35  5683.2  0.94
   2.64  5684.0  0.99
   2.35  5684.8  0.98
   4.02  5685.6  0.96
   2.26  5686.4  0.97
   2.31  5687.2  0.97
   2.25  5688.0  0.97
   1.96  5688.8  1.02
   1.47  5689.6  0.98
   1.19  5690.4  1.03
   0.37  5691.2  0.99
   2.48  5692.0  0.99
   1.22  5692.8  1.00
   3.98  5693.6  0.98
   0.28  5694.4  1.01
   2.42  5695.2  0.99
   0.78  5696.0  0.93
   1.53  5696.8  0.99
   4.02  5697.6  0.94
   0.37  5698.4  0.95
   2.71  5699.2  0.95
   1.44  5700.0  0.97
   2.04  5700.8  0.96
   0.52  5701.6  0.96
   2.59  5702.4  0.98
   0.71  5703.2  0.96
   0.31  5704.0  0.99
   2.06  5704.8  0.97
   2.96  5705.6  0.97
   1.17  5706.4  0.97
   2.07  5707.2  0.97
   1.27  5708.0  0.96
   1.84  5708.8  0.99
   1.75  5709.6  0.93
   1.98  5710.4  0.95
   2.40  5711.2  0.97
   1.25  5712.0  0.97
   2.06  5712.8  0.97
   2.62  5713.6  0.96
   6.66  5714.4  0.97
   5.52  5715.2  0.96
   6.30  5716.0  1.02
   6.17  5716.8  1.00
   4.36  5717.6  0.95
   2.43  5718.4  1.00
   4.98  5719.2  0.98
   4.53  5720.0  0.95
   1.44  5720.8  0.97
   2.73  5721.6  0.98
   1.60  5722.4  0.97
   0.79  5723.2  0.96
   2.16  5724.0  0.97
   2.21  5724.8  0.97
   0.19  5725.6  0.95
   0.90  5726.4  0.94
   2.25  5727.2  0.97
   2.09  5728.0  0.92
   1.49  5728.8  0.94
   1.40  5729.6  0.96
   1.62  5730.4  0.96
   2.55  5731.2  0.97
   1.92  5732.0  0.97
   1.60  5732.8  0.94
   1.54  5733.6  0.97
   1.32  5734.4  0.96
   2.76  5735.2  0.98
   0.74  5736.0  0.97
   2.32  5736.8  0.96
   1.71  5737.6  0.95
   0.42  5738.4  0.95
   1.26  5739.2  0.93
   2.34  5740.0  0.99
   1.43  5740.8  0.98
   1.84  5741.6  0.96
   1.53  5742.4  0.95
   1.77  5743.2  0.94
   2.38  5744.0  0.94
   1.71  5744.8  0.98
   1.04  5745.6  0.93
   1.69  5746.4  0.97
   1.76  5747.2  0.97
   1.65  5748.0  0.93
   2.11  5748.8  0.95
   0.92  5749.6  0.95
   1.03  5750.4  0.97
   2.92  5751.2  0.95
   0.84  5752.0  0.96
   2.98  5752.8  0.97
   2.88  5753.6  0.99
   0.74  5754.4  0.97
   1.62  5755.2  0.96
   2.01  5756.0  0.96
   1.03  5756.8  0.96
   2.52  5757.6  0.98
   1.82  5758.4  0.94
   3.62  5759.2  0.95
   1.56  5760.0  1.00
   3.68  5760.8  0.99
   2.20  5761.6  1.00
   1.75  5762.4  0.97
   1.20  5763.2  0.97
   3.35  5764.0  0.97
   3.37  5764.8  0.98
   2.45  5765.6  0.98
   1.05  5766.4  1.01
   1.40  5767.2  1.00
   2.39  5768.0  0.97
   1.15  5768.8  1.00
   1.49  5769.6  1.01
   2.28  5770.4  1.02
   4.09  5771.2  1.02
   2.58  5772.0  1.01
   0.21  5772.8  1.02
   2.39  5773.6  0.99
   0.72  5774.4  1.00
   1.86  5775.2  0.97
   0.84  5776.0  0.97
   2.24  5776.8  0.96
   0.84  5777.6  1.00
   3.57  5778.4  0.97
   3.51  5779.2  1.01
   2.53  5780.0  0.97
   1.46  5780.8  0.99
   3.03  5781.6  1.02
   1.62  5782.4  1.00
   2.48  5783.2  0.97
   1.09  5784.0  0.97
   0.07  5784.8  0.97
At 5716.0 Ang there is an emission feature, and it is Hbeta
